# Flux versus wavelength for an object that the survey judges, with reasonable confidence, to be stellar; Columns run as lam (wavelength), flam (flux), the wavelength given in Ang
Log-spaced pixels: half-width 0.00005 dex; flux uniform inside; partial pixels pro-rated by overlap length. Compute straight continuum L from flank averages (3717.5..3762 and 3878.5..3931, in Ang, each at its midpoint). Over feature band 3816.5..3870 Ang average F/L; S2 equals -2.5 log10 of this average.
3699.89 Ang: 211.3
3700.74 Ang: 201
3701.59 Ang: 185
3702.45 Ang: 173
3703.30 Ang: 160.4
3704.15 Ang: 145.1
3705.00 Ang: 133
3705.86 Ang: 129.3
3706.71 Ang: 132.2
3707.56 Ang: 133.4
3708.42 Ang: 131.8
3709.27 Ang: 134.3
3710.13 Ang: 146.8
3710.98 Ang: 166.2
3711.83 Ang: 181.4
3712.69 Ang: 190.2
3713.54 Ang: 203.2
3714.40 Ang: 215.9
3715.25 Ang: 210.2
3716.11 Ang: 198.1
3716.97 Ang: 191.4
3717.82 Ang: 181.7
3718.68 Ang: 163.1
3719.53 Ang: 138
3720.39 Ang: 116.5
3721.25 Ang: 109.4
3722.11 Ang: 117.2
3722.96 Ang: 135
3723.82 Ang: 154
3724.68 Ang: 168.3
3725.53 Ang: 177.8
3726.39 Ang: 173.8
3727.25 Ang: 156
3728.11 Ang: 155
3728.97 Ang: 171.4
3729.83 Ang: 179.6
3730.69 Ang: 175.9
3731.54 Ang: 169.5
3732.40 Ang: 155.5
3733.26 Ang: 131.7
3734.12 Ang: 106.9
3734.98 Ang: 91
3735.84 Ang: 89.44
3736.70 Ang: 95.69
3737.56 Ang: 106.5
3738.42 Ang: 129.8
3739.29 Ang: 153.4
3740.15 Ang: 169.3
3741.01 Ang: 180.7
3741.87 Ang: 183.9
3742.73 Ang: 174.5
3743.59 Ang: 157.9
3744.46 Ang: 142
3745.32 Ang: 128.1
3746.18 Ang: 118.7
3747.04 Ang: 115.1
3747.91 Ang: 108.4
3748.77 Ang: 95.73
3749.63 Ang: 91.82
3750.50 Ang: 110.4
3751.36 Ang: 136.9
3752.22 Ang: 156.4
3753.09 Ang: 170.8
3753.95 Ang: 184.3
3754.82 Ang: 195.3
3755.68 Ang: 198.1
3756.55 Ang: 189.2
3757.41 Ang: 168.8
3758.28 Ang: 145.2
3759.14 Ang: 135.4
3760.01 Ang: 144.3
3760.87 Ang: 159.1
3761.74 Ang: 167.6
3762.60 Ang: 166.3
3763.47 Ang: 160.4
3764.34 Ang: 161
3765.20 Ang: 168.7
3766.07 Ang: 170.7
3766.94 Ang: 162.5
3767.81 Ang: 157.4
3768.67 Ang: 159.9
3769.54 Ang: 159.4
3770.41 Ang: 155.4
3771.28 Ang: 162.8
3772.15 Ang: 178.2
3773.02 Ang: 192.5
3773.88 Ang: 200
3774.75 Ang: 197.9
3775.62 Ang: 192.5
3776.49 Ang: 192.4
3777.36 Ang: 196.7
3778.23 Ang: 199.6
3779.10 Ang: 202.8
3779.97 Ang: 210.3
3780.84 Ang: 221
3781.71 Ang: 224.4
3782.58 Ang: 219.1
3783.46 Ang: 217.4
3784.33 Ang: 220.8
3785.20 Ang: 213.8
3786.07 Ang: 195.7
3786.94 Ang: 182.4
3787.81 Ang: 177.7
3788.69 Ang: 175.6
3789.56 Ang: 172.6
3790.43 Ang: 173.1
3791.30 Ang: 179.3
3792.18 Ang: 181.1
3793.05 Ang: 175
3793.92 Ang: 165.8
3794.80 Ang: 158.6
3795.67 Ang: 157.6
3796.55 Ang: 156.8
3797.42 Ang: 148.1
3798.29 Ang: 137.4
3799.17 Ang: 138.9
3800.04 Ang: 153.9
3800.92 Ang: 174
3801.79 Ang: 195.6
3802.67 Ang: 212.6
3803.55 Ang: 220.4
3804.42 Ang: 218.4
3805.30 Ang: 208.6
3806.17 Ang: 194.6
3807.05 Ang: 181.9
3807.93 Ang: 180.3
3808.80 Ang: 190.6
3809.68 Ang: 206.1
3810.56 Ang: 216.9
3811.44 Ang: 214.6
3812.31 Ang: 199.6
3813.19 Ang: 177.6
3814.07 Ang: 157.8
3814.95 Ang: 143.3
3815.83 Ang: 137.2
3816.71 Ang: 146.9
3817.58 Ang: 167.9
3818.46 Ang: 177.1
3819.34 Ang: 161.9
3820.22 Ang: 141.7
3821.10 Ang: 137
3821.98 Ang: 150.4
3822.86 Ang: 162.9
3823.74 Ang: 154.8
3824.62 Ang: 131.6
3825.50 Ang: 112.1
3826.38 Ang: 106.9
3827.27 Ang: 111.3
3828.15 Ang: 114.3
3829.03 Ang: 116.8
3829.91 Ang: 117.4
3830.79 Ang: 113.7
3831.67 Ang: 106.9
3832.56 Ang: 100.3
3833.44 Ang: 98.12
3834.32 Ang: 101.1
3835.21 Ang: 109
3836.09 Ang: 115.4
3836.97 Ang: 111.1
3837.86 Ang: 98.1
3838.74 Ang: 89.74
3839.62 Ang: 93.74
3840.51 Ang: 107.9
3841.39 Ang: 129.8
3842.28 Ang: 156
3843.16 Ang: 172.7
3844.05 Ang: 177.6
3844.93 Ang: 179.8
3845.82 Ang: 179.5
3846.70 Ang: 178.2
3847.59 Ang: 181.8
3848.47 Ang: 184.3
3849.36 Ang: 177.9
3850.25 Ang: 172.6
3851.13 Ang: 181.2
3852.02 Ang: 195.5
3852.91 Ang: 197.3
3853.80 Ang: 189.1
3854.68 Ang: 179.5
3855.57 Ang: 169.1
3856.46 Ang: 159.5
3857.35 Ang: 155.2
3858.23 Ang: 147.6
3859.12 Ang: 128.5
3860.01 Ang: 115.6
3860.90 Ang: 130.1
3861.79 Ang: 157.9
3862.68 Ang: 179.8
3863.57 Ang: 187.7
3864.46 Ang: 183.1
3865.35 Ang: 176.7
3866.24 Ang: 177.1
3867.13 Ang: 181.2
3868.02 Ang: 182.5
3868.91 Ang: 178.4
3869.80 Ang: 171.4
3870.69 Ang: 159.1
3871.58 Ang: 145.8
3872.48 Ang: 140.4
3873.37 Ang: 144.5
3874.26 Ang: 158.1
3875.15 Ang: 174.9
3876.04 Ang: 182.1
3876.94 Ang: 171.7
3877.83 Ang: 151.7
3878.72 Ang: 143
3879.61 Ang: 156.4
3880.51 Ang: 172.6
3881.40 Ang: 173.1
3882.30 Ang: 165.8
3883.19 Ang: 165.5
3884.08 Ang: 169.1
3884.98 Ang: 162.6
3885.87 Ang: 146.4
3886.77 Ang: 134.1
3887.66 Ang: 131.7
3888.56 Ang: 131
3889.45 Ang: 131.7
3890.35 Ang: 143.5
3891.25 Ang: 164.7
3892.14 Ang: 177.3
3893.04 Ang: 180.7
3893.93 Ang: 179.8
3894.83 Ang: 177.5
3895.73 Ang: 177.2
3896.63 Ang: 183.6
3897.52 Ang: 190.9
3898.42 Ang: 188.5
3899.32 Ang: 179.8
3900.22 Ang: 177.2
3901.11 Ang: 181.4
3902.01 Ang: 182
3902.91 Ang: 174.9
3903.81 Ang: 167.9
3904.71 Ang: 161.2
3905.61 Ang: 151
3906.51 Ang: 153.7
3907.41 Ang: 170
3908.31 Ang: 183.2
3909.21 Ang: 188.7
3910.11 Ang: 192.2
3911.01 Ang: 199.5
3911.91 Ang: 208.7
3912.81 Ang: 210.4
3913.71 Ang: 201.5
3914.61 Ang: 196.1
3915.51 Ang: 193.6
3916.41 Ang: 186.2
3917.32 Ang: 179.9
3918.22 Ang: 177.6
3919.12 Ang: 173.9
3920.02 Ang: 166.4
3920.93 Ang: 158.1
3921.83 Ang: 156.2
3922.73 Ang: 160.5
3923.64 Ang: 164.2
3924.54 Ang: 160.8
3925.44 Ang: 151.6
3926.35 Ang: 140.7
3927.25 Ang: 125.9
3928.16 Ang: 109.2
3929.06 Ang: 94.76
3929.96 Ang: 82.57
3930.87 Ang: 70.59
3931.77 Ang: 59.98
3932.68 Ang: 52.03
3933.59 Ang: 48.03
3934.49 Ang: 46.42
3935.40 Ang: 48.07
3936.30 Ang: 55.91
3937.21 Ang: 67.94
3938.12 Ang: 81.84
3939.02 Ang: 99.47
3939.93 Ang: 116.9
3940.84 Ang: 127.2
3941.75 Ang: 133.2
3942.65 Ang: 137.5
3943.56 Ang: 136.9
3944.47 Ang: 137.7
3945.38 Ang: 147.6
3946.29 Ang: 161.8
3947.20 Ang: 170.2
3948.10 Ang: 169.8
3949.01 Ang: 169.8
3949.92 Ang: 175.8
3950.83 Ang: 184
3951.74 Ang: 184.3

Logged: 0.07 mag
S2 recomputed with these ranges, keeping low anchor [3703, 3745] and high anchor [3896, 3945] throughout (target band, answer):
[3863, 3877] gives -0.15 mag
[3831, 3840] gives 0.40 mag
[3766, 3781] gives -0.21 mag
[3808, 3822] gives -0.15 mag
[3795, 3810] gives -0.20 mag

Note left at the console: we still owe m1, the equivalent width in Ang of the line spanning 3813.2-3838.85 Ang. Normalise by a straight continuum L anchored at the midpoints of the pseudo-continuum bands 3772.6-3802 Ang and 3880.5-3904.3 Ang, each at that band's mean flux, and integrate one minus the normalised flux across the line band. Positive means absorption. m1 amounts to 7.2 Ang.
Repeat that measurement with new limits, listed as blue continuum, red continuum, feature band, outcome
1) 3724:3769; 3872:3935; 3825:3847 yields 4.4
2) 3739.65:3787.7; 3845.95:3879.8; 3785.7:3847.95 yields 4.8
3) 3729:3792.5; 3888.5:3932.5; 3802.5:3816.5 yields -2.2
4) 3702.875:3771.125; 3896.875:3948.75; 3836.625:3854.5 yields -1.2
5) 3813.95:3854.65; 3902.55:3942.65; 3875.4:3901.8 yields -4.6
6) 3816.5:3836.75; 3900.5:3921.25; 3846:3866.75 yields -3.3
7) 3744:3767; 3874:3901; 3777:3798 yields -4.7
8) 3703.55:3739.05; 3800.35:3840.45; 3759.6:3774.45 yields -1.6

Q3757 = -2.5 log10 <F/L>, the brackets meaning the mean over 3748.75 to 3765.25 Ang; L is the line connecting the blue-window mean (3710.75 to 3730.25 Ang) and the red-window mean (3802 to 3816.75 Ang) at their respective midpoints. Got 0.13 mag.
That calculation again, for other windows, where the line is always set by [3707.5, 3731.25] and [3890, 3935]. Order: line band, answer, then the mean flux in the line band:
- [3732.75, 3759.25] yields 0.159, 141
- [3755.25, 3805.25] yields -0.112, 180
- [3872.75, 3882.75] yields -0.026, 163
